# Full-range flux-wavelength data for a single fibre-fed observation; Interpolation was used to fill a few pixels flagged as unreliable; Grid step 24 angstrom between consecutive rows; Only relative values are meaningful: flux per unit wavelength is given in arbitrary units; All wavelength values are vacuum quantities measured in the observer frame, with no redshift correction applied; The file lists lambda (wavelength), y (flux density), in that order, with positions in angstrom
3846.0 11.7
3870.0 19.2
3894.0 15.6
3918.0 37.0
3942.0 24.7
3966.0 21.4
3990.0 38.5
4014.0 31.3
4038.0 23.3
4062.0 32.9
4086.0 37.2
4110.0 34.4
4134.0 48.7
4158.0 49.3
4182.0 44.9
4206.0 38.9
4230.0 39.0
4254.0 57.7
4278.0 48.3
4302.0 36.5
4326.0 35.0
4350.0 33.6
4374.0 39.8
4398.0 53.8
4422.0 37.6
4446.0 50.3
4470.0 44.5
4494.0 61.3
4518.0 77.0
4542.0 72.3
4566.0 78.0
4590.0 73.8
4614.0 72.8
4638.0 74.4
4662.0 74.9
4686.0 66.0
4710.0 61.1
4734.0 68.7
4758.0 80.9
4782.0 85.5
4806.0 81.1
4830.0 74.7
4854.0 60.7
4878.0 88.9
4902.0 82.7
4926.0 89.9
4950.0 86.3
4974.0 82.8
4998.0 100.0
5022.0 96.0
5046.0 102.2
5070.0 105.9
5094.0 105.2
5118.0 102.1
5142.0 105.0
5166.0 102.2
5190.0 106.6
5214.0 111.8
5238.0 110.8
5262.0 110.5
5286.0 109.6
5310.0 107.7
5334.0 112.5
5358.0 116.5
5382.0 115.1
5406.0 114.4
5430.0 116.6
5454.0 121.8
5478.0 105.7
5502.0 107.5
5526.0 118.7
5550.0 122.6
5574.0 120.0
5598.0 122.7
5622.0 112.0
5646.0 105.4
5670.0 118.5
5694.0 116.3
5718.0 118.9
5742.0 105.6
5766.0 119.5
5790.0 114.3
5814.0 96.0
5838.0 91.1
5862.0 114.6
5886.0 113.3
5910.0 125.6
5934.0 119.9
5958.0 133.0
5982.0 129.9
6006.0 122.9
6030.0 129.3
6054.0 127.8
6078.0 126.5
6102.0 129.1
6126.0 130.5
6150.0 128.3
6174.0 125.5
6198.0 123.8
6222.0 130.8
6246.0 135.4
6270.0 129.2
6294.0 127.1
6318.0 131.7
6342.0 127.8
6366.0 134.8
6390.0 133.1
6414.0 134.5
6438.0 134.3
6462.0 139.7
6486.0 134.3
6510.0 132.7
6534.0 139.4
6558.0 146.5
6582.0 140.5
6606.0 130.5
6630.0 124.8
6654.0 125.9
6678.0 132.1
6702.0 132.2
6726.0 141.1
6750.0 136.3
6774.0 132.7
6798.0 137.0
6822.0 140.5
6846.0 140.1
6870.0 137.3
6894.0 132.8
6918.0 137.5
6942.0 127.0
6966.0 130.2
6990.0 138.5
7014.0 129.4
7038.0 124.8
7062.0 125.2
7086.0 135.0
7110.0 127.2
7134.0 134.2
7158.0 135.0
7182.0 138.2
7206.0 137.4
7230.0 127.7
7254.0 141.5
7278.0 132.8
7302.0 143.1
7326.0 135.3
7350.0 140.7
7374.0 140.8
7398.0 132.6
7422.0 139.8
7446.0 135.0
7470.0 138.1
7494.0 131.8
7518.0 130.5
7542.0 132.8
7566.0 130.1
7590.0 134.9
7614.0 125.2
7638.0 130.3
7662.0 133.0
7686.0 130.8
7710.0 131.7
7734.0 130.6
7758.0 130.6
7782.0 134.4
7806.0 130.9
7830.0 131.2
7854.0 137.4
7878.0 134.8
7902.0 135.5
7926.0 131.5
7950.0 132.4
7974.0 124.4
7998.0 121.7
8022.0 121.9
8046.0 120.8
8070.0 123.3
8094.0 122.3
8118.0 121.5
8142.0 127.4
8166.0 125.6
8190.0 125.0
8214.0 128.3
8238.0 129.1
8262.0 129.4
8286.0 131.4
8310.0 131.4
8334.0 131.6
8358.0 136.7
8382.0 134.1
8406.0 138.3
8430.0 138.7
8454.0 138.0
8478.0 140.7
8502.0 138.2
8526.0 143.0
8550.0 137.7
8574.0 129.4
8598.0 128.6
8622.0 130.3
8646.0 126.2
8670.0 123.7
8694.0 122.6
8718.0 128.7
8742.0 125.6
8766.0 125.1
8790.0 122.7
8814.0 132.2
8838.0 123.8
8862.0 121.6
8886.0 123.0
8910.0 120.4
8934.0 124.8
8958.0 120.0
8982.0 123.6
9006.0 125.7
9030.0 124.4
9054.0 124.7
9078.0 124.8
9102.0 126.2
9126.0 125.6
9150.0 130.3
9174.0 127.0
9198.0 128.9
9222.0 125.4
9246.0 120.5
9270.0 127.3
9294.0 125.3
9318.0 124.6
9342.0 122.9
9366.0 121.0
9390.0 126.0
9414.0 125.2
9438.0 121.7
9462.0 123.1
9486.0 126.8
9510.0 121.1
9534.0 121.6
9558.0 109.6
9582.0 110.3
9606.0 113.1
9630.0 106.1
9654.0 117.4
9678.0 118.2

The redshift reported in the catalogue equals 0.13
